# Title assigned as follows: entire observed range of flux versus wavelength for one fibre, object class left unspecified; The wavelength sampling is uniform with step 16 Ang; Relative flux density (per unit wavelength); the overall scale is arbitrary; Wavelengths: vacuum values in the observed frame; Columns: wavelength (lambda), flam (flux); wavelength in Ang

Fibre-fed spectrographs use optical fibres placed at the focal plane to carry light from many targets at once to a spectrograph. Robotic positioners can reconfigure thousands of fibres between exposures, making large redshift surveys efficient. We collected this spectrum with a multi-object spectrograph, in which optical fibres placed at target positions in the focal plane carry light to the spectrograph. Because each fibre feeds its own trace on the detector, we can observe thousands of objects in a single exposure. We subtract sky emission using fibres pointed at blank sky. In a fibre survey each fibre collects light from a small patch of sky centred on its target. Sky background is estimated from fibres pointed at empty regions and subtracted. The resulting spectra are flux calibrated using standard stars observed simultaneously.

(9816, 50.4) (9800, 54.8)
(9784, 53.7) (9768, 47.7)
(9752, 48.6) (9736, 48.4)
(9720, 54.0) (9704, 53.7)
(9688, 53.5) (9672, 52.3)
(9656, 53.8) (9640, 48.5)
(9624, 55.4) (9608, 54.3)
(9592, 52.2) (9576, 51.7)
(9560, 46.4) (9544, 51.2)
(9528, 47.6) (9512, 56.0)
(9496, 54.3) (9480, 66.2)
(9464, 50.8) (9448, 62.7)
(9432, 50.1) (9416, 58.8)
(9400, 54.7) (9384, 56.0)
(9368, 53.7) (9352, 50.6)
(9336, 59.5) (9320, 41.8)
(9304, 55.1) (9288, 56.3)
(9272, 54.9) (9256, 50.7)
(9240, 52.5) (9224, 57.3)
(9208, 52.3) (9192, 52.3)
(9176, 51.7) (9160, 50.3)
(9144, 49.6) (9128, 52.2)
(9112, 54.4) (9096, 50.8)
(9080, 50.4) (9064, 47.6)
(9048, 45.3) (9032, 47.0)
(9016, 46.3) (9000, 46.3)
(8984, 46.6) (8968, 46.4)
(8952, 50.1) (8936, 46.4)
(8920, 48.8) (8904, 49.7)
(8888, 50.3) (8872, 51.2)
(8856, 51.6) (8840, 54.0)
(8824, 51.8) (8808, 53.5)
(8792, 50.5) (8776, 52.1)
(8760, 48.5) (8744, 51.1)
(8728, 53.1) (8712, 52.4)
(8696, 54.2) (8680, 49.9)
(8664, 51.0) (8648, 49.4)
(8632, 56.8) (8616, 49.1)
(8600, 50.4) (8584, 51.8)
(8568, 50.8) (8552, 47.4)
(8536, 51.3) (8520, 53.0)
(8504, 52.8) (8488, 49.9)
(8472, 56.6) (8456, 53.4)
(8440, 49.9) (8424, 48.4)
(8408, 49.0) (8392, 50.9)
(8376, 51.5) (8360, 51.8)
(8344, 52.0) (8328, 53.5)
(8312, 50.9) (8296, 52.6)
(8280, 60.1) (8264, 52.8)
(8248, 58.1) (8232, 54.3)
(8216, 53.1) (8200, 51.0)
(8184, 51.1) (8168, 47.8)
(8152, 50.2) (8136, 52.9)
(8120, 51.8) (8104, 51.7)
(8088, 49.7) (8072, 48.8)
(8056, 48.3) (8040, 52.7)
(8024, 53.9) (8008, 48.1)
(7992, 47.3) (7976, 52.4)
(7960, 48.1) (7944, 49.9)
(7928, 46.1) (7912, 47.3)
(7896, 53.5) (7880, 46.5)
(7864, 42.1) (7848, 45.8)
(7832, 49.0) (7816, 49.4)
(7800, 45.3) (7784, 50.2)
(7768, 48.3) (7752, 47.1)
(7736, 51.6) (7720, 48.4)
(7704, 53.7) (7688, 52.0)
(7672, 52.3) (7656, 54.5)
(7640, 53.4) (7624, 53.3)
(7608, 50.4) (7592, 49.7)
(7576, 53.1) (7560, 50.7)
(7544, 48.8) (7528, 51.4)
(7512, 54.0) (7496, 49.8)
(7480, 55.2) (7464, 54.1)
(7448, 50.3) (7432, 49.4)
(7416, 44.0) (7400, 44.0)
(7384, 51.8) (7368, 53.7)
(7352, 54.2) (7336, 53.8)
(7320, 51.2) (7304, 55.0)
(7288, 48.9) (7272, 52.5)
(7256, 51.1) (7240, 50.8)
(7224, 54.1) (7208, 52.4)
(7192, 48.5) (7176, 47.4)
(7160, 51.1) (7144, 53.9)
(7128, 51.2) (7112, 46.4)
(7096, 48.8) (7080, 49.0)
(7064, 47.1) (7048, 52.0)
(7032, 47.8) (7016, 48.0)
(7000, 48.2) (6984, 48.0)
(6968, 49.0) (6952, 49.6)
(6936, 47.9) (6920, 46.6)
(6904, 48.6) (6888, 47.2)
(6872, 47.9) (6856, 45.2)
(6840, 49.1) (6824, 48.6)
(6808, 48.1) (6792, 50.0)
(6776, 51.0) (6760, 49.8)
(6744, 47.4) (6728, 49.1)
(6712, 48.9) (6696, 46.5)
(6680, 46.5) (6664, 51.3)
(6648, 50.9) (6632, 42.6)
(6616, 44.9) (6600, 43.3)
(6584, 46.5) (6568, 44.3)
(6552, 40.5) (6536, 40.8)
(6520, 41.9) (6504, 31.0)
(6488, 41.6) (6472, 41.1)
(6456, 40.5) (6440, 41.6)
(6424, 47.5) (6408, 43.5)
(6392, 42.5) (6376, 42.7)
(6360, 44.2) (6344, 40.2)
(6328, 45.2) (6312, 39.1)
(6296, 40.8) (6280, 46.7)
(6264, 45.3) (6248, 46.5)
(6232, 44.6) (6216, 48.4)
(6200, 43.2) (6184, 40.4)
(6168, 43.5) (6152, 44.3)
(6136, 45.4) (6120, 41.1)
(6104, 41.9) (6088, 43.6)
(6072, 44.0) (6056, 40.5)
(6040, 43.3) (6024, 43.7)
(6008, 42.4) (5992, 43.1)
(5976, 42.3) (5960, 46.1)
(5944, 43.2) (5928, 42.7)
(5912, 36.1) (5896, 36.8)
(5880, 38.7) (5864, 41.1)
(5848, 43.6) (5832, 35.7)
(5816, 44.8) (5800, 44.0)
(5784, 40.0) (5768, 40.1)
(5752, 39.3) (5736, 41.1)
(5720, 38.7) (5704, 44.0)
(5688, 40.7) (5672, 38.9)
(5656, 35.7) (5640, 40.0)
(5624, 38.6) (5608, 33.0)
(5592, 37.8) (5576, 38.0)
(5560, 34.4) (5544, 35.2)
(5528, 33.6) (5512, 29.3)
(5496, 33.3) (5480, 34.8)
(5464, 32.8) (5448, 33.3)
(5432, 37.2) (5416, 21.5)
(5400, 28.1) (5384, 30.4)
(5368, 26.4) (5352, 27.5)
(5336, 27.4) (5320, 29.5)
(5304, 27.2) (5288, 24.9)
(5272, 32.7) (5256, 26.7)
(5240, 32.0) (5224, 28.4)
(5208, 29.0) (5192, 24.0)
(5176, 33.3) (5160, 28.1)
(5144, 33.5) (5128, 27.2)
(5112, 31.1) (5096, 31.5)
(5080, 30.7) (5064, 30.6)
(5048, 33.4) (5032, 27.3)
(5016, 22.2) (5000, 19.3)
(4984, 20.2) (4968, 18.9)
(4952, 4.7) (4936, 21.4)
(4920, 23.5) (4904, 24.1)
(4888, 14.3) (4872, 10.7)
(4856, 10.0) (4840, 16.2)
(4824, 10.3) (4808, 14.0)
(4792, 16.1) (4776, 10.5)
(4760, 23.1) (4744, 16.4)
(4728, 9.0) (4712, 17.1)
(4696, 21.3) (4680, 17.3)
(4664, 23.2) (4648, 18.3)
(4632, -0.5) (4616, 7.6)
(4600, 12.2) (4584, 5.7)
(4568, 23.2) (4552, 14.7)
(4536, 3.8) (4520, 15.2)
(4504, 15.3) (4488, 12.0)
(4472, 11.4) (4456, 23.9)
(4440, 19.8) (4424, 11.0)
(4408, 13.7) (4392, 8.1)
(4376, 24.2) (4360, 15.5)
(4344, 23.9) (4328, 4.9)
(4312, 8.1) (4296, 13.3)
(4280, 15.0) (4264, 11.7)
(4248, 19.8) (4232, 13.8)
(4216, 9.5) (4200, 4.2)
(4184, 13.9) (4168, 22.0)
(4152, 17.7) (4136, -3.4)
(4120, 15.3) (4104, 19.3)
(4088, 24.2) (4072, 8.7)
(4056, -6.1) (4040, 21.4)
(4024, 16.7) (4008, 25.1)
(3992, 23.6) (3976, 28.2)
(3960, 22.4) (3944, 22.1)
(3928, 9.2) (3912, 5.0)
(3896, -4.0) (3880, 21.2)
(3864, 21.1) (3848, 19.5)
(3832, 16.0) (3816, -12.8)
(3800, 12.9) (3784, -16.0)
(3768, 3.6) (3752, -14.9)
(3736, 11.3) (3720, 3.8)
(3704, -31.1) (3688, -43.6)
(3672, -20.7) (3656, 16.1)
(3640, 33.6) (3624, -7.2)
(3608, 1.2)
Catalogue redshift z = 0.26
